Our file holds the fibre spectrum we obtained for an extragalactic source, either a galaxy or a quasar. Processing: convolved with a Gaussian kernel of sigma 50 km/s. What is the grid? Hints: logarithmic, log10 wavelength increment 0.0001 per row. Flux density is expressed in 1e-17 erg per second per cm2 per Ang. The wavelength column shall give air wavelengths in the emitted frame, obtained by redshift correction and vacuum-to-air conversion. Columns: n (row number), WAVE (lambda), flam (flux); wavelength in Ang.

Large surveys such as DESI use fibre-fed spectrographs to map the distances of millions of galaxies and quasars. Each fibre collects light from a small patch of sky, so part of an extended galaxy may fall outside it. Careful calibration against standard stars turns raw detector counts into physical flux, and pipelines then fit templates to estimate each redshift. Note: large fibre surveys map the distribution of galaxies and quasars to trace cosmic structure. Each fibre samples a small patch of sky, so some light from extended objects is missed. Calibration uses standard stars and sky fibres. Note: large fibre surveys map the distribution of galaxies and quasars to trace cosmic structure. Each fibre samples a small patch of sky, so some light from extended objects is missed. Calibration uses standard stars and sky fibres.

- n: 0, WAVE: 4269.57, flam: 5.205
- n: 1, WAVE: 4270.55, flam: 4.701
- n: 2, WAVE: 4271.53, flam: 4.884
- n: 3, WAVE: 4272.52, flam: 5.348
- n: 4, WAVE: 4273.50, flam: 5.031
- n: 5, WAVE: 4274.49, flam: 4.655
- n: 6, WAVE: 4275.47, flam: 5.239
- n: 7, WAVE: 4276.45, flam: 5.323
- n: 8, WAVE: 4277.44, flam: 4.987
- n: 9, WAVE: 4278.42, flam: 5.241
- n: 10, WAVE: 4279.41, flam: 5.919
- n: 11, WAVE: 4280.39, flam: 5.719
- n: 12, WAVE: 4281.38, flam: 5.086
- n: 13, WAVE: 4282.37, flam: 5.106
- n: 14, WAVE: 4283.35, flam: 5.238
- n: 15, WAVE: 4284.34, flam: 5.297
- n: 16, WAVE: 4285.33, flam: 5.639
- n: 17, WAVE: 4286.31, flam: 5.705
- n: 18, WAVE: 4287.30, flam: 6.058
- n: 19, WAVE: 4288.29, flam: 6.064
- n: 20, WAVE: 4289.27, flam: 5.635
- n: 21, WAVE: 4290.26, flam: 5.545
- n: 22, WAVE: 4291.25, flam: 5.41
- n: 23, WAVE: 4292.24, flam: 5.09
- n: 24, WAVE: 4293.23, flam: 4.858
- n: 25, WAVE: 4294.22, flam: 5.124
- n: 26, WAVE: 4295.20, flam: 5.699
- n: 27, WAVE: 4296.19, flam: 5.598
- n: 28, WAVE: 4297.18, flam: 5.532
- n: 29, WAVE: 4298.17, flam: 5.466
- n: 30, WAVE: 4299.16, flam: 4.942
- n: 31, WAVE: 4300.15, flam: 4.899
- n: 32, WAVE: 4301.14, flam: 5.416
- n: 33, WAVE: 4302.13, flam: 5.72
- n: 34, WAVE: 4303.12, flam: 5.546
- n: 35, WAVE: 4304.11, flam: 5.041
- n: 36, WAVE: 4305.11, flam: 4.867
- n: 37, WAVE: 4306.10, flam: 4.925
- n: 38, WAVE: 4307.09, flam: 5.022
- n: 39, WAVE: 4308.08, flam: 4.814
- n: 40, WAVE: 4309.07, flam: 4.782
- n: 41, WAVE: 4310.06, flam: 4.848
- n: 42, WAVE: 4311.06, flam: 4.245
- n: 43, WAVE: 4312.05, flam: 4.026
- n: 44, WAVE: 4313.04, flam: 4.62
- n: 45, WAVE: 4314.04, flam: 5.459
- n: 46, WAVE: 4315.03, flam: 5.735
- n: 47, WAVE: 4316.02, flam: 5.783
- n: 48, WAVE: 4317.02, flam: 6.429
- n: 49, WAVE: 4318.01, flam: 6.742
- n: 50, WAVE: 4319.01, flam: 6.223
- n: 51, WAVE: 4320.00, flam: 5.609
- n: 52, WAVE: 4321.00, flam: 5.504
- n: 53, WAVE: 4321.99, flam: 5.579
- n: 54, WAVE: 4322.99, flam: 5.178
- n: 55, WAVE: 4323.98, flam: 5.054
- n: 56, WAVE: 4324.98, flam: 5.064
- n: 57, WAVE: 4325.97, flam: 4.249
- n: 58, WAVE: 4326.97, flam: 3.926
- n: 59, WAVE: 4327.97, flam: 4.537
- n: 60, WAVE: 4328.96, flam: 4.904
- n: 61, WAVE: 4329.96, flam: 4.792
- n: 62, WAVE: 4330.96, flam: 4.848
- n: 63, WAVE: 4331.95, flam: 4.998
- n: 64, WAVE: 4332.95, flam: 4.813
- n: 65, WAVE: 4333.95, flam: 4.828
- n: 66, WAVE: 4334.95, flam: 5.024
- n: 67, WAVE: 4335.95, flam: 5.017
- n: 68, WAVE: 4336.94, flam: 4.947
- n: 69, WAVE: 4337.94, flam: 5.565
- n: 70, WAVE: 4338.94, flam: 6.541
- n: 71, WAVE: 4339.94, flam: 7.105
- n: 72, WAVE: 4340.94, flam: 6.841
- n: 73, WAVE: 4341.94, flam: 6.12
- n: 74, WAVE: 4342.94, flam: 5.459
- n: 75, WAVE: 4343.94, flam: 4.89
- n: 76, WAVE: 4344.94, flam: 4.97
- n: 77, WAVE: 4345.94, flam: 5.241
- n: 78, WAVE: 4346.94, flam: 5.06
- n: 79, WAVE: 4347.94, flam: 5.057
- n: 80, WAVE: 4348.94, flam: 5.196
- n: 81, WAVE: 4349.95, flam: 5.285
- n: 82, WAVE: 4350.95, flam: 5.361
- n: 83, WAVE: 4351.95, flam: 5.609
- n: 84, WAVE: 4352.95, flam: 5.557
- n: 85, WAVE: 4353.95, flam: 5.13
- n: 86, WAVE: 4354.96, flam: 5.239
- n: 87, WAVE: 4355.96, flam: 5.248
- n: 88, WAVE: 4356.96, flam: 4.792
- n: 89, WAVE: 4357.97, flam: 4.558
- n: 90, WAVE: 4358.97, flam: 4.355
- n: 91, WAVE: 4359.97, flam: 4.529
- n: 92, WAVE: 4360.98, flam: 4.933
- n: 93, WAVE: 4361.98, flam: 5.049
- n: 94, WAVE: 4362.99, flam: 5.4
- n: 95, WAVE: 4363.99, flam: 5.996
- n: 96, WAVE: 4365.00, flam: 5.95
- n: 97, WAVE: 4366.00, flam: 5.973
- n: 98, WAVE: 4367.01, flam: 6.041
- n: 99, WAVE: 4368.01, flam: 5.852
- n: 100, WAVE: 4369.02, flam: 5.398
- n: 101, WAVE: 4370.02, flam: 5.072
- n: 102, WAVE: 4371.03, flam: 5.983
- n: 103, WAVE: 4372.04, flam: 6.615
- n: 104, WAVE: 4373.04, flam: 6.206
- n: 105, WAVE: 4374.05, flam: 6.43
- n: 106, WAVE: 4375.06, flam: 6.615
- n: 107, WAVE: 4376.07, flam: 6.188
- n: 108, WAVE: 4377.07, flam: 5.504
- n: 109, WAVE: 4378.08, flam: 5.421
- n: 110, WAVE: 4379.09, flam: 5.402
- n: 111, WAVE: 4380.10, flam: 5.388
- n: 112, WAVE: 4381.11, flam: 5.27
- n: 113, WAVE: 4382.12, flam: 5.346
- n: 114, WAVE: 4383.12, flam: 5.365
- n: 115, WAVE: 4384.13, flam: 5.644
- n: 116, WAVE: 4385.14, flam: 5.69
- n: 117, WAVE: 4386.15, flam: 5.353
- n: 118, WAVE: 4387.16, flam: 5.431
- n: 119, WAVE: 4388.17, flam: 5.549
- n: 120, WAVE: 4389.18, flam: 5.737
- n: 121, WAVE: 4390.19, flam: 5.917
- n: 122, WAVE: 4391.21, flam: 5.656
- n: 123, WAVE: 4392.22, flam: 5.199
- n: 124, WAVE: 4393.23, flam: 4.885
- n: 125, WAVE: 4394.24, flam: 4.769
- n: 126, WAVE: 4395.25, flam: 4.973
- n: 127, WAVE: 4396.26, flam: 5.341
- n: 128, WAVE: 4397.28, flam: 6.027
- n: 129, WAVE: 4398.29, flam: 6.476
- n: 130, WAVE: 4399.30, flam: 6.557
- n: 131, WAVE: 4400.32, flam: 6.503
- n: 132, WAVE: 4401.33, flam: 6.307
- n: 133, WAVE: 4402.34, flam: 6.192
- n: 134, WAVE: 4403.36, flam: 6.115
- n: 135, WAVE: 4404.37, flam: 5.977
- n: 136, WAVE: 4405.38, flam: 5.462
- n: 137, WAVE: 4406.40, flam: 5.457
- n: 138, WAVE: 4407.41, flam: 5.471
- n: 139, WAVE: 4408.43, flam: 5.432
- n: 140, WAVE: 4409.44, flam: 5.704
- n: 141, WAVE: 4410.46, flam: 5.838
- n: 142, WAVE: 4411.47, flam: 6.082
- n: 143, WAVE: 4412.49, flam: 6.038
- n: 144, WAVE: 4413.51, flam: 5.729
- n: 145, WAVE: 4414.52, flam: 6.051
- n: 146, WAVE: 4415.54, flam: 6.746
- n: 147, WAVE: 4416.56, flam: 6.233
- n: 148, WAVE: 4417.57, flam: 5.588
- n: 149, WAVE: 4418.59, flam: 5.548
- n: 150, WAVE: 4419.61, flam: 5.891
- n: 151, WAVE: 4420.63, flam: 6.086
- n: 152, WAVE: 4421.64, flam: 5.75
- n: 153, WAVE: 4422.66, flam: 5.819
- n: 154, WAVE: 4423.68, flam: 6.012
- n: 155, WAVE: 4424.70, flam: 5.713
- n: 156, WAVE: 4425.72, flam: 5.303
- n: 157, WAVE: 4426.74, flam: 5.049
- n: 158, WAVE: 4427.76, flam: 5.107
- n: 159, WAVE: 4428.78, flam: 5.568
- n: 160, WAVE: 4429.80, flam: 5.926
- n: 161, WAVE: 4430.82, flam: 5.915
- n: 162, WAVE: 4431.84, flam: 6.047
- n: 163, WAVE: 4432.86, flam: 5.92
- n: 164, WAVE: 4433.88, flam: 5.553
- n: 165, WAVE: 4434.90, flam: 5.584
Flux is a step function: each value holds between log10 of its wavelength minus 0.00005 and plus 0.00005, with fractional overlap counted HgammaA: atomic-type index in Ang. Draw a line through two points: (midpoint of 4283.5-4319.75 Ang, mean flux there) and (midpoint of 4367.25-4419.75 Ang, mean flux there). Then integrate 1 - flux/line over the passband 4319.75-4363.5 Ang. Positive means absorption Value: 2.8 Ang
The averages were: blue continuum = 5.36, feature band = 5.18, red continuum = 5.76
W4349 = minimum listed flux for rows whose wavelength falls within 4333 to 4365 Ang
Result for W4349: 4.355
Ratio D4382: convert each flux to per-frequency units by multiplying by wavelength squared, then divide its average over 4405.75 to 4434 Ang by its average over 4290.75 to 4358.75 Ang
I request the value 1.2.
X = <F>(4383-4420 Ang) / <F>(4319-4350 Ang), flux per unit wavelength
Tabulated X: 1.10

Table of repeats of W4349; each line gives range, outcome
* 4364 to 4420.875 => 4.769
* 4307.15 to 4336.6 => 3.926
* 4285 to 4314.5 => 4.026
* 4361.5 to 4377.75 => 5.049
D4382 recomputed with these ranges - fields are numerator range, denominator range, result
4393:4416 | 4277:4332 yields 1.16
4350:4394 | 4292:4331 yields 1.09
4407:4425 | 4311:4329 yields 1.17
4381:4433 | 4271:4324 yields 1.13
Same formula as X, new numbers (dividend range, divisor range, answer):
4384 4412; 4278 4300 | 1.05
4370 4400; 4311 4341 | 1.07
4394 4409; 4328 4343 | 1.07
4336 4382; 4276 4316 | 1.05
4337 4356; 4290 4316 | 1.08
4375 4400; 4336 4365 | 1.04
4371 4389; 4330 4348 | 1.06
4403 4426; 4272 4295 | 1.09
